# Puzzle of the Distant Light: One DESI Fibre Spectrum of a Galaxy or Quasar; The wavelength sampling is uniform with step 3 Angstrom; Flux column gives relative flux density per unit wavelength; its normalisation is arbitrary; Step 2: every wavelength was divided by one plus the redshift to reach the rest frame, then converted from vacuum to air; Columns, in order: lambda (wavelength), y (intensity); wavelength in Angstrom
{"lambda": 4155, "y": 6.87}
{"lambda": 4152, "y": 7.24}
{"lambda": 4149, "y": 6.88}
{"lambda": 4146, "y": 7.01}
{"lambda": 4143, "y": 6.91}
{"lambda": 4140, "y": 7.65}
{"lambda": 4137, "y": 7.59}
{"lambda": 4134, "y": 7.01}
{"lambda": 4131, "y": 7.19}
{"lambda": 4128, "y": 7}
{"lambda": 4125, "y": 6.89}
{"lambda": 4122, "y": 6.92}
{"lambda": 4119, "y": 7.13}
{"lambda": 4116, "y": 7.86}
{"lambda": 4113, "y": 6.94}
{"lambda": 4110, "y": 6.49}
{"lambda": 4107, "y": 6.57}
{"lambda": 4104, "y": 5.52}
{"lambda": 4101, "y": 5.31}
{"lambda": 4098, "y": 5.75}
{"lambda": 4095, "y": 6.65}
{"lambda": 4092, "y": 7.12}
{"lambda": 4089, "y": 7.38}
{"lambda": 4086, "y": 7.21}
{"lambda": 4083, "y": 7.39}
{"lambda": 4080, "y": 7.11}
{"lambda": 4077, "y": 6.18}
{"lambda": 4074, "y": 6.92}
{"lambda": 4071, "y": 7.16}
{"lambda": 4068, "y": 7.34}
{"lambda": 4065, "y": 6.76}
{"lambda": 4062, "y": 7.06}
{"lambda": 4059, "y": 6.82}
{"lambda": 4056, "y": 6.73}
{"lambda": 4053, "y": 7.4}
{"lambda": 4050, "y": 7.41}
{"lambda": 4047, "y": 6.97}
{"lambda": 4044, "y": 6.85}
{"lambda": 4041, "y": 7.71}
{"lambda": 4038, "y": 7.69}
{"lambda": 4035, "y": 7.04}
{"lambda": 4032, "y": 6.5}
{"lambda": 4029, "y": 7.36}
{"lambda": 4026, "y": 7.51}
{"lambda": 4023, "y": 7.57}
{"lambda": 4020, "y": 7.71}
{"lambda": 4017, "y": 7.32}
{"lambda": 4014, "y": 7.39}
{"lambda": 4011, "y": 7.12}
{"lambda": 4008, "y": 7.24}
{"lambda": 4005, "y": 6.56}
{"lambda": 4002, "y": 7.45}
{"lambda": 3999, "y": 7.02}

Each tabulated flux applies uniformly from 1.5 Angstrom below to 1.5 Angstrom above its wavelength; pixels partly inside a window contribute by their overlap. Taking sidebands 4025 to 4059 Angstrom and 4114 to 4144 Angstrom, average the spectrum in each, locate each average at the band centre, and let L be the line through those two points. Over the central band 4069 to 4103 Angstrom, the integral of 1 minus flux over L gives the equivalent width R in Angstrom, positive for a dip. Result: 2.2 Angstrom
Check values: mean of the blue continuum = 7.18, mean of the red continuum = 7.22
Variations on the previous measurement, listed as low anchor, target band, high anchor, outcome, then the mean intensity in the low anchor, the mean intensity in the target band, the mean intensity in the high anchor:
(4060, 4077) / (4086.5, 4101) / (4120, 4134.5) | 0.8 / 6.96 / 6.61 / 7.01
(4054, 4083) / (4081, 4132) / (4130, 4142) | 2.7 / 6.93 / 6.78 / 7.35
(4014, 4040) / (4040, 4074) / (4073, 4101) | -0.2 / 7.35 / 7.09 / 6.77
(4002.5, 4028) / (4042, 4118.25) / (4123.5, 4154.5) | 3.9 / 7.31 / 6.84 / 7.13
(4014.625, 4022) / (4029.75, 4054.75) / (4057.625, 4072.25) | 0.2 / 7.5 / 7.2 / 7.03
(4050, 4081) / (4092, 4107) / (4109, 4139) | 2.2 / 6.97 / 6.01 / 7.12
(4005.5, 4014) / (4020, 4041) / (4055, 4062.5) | -1.0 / 7.14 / 7.34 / 6.85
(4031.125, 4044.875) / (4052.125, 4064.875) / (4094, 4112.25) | -0.2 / 7.2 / 6.96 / 6.07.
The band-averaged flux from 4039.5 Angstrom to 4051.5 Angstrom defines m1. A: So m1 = 7.23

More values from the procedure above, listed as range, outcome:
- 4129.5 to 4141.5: 7.36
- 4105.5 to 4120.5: 7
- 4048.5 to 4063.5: 7.08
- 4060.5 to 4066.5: 6.91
